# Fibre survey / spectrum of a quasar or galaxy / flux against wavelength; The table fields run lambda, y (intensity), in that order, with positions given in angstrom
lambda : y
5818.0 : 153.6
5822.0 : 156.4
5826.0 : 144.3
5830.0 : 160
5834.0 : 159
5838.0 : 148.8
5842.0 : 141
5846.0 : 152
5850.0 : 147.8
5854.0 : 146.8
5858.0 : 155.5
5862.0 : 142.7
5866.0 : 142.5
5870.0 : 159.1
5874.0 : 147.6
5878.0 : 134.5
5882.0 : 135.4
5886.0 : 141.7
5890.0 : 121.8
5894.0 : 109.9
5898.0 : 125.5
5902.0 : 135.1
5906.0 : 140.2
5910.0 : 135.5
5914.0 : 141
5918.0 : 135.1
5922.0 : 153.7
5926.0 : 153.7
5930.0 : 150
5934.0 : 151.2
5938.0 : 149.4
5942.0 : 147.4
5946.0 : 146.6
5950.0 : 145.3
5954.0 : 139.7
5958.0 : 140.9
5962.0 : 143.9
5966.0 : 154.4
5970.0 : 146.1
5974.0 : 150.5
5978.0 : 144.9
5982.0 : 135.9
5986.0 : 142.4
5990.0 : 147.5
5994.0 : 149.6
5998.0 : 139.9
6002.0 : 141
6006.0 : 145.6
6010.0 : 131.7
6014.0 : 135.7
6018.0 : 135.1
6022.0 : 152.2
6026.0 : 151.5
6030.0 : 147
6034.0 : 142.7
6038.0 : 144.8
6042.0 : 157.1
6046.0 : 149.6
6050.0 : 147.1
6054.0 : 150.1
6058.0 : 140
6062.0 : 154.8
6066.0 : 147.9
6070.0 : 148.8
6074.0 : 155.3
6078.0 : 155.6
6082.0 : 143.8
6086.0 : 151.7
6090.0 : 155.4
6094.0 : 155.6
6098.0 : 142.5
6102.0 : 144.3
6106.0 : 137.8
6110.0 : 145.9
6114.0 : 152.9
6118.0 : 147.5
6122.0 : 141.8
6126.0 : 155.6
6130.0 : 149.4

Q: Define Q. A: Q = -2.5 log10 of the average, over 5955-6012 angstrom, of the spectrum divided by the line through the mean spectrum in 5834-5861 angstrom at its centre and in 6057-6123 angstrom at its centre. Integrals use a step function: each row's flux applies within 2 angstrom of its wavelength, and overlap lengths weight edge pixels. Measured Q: 0.04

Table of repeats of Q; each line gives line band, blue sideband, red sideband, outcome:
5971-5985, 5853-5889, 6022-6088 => 0.03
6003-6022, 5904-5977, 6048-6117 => 0.06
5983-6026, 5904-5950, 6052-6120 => 0.04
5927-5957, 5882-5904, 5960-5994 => -0.07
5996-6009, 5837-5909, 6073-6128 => 0.03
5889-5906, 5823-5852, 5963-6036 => 0.18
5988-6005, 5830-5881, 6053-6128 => 0.03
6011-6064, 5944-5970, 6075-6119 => 0.01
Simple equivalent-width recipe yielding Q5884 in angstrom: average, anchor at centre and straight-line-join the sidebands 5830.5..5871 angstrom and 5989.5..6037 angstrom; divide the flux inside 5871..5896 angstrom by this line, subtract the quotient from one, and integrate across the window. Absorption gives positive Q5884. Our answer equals 2.6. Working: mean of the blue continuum 150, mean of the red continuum 143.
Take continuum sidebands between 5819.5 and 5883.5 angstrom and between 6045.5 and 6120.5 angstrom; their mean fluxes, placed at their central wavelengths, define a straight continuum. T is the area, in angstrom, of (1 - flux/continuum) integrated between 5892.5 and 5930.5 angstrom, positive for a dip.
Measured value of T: 2.7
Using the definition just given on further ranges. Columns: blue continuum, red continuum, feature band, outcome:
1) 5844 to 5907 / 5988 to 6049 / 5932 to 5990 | -1.17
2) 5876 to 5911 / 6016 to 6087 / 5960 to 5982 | -1.15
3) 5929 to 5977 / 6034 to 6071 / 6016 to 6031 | 0.17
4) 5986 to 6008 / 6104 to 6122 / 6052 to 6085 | -1.01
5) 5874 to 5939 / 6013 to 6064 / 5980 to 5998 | 0.05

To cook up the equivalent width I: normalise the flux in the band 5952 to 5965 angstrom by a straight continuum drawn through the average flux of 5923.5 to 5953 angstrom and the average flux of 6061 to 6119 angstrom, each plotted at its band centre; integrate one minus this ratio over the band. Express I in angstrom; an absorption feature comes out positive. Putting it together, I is 0.6 angstrom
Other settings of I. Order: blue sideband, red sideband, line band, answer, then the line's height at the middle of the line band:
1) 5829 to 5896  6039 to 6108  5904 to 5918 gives 0.63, 145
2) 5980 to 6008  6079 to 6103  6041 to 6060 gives -0.21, 147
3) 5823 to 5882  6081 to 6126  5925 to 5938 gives -0.26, 148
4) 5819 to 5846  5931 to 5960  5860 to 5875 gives 0.19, 150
